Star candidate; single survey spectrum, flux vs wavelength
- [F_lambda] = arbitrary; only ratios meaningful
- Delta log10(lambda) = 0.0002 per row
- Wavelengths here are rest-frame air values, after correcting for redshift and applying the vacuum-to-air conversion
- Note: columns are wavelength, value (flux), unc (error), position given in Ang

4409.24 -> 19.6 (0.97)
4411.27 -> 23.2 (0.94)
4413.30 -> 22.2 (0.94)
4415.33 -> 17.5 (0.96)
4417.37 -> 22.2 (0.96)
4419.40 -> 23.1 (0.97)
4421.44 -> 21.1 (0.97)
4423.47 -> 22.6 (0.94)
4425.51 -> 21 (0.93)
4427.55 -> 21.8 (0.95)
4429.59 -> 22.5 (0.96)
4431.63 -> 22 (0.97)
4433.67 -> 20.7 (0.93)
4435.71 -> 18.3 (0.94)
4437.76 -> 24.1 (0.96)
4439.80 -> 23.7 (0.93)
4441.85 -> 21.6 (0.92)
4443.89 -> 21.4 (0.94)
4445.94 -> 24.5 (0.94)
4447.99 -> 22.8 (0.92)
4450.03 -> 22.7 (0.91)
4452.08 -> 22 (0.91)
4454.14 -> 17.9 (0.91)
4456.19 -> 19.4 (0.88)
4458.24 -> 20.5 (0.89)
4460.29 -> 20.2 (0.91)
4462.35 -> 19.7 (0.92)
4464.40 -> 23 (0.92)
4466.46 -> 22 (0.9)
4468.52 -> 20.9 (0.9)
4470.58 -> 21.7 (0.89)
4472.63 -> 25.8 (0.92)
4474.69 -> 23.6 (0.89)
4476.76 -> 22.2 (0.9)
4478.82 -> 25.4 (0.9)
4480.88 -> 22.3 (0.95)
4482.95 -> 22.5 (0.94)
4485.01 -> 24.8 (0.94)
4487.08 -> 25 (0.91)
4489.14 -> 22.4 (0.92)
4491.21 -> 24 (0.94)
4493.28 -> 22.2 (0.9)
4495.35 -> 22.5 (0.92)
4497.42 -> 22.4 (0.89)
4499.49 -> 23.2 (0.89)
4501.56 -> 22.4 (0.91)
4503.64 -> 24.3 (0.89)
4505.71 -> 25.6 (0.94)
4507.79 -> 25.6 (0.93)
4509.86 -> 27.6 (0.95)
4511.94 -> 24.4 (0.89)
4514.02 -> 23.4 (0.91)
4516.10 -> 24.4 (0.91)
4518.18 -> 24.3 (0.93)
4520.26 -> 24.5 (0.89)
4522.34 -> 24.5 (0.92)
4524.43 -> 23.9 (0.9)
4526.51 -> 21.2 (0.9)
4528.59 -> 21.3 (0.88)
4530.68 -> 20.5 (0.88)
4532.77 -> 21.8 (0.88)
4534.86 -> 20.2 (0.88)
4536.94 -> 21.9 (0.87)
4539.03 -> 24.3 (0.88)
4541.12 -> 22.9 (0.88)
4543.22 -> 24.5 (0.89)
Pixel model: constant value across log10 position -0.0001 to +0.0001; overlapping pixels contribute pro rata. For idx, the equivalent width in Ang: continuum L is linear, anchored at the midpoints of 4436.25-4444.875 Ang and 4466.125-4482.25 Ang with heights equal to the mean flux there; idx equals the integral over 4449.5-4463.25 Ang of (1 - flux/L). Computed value 1.5 Ang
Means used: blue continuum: 22.5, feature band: 20.3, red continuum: 23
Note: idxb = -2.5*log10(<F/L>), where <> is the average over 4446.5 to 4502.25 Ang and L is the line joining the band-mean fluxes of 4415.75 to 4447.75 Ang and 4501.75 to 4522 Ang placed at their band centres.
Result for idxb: 0.05 mag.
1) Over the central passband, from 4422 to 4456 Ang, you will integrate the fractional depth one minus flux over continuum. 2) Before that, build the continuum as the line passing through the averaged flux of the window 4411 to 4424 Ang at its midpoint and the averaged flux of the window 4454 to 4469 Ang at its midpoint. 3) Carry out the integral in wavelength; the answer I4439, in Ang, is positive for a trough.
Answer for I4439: -1.1 Ang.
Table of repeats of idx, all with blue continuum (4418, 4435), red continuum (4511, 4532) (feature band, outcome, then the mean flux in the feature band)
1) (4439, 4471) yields 1.1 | 21.5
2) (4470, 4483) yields -0.5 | 23.5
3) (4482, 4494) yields -0.4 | 23.5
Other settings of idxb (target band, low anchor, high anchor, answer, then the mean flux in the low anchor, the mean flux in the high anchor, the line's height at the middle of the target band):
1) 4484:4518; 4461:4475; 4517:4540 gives -0.07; 22.3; 22.6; 22.4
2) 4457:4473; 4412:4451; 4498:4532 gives 0.06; 21.9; 23.8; 22.7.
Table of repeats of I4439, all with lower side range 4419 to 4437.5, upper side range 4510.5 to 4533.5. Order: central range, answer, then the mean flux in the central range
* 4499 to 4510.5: -0.9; 24.8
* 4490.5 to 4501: 0.0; 22.8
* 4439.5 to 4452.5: -0.5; 22.7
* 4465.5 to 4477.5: -0.2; 22.7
